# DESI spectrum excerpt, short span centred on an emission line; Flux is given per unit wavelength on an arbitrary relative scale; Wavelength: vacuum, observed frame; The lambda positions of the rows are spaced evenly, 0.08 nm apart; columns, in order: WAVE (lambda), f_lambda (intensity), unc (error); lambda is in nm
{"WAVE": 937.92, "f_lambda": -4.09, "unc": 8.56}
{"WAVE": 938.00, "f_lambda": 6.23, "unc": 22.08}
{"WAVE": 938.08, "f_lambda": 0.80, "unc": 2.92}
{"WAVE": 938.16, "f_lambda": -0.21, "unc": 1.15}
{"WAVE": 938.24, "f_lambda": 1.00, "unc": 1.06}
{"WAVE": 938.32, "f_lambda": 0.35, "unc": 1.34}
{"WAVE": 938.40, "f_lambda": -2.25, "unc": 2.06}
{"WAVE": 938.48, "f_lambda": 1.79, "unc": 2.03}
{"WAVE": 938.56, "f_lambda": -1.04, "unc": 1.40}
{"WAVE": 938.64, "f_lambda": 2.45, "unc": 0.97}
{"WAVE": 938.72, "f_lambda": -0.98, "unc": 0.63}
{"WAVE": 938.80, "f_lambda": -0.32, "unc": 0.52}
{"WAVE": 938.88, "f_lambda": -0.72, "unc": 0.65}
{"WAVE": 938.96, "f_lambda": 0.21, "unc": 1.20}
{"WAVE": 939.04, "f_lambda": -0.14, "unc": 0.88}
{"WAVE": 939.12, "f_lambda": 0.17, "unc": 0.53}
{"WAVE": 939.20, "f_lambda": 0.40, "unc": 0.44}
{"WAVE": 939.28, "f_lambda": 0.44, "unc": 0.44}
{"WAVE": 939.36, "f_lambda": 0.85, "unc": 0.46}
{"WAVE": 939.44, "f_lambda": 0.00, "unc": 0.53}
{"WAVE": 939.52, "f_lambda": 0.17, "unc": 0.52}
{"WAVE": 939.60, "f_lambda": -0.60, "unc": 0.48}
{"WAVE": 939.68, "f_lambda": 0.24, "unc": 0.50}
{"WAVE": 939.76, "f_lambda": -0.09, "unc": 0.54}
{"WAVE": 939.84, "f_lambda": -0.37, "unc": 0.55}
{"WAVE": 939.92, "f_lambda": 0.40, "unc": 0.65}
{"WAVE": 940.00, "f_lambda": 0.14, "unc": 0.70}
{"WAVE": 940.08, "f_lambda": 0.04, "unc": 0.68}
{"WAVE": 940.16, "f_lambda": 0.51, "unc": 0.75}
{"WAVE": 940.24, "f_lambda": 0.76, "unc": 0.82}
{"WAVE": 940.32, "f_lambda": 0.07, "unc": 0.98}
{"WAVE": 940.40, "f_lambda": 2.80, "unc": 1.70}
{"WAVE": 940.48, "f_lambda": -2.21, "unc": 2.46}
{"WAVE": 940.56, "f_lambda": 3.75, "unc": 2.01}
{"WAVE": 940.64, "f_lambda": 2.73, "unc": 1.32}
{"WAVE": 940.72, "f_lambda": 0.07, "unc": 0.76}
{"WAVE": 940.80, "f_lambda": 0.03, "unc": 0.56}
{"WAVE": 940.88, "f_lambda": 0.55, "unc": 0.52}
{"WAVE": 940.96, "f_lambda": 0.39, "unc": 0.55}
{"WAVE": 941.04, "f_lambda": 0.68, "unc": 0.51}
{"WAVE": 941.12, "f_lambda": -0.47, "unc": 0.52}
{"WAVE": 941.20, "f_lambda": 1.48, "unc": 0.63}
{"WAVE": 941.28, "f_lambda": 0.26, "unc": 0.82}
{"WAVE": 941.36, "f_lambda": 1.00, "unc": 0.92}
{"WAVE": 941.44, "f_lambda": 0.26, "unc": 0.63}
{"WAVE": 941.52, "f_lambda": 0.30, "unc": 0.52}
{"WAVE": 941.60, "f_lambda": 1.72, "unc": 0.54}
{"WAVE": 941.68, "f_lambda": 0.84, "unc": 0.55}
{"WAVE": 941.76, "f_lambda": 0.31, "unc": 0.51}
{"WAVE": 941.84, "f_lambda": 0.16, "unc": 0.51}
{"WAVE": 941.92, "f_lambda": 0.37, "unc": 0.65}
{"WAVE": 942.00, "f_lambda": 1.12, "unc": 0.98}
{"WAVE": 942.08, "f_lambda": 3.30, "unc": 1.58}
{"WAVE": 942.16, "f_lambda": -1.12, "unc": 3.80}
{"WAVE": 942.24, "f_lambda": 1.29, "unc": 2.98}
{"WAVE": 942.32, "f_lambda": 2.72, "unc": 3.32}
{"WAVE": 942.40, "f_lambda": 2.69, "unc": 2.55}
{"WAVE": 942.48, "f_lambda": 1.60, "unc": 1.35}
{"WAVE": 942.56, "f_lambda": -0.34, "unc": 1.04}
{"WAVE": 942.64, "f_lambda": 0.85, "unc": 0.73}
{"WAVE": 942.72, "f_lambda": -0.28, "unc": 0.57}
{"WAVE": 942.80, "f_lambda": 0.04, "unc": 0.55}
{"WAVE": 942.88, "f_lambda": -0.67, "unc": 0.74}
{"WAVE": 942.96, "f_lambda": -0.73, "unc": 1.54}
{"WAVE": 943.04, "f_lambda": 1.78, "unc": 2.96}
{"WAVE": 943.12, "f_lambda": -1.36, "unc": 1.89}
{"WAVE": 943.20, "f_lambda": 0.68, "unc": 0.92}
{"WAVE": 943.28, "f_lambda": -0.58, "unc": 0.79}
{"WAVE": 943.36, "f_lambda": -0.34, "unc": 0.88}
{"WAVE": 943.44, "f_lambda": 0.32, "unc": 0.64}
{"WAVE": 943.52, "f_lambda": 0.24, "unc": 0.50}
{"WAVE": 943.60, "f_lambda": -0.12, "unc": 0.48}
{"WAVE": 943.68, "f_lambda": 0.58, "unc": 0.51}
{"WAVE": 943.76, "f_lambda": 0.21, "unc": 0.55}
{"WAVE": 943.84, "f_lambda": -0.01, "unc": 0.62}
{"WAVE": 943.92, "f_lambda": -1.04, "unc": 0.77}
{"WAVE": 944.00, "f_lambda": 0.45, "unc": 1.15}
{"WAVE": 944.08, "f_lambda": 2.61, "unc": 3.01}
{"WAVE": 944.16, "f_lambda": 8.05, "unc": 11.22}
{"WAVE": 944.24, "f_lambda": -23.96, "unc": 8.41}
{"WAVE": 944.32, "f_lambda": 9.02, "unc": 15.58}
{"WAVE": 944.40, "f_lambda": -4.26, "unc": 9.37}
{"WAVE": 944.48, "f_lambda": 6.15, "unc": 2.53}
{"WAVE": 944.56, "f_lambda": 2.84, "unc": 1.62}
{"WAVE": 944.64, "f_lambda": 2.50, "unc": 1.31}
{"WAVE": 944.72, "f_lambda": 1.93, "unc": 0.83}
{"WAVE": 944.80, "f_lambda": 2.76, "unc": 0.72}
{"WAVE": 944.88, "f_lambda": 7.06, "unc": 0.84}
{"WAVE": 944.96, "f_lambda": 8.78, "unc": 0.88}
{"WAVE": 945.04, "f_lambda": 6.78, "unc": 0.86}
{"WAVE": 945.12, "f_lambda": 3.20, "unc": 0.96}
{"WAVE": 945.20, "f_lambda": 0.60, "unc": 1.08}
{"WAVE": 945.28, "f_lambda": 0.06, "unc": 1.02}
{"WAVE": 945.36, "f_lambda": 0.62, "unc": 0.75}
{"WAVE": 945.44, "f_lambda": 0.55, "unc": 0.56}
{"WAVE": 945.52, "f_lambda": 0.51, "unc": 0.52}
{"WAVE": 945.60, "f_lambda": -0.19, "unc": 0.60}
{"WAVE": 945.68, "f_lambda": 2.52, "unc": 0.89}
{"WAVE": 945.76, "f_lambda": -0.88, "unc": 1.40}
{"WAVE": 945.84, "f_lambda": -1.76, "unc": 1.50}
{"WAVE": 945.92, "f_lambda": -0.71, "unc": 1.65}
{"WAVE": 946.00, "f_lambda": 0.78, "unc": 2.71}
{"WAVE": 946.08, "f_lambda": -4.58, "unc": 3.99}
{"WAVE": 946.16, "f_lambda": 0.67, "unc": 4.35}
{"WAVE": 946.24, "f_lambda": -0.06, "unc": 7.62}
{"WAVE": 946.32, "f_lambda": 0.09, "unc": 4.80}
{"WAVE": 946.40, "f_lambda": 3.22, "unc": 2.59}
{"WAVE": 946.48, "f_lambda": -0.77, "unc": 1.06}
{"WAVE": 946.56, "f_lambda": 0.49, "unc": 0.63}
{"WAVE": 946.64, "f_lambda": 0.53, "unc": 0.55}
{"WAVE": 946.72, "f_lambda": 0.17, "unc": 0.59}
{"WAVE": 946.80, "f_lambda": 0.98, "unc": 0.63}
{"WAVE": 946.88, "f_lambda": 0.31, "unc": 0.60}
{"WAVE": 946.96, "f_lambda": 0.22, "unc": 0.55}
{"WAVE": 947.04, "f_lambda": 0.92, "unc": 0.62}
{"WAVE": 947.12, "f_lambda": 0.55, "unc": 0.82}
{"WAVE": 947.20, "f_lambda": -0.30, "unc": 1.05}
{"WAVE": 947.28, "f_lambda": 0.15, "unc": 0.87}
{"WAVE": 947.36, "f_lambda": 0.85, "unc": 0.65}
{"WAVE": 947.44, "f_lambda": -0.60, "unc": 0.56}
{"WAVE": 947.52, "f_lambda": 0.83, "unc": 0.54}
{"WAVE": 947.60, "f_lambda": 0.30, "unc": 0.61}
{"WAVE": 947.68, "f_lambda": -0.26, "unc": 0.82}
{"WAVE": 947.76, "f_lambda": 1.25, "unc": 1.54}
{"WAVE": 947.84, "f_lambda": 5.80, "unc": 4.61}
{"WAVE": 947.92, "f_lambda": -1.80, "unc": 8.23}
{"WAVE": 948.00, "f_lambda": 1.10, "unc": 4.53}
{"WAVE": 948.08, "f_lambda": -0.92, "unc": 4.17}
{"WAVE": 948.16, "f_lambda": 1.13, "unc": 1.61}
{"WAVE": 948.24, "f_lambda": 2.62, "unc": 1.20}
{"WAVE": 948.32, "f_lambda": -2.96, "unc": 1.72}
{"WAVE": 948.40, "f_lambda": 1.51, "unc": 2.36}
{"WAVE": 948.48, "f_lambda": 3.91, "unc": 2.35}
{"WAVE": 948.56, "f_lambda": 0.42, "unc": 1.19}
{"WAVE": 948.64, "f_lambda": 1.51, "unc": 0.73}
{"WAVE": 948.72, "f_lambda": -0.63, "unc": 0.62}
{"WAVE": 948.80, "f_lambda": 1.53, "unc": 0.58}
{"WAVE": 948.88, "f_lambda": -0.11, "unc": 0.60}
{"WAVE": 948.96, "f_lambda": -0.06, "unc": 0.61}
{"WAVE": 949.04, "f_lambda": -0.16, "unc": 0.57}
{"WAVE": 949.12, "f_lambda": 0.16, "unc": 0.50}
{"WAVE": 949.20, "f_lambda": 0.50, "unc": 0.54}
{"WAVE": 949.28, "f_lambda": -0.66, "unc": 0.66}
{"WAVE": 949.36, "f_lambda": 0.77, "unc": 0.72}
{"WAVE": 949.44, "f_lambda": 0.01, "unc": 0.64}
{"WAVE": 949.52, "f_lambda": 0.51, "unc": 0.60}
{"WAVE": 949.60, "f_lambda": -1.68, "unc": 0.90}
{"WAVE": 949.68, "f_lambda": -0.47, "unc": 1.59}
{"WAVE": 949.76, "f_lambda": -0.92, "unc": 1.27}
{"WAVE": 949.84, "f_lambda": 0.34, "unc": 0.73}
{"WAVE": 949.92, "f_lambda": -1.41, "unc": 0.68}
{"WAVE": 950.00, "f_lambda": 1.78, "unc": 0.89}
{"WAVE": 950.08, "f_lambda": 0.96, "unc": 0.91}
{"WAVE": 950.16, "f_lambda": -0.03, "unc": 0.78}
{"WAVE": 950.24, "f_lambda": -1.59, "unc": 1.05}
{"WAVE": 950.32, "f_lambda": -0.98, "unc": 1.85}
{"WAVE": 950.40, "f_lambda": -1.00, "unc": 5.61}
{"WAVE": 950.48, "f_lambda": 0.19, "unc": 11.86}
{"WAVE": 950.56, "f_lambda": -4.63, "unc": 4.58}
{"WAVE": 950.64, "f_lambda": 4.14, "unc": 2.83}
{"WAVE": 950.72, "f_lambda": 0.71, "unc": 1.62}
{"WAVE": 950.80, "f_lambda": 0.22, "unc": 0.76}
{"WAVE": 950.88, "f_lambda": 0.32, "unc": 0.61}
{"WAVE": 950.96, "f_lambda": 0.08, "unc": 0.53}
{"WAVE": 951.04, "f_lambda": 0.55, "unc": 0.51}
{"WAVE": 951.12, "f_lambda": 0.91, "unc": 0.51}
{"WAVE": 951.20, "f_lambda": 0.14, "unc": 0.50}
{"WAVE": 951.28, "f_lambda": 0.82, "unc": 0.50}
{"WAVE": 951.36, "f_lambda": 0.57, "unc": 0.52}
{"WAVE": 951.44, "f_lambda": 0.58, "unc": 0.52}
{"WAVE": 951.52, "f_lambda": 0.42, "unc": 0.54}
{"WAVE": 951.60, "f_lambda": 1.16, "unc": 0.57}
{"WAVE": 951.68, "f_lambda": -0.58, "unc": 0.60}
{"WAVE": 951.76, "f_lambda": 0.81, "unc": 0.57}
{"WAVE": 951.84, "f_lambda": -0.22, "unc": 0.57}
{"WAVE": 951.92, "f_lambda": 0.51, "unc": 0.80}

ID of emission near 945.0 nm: [O III]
